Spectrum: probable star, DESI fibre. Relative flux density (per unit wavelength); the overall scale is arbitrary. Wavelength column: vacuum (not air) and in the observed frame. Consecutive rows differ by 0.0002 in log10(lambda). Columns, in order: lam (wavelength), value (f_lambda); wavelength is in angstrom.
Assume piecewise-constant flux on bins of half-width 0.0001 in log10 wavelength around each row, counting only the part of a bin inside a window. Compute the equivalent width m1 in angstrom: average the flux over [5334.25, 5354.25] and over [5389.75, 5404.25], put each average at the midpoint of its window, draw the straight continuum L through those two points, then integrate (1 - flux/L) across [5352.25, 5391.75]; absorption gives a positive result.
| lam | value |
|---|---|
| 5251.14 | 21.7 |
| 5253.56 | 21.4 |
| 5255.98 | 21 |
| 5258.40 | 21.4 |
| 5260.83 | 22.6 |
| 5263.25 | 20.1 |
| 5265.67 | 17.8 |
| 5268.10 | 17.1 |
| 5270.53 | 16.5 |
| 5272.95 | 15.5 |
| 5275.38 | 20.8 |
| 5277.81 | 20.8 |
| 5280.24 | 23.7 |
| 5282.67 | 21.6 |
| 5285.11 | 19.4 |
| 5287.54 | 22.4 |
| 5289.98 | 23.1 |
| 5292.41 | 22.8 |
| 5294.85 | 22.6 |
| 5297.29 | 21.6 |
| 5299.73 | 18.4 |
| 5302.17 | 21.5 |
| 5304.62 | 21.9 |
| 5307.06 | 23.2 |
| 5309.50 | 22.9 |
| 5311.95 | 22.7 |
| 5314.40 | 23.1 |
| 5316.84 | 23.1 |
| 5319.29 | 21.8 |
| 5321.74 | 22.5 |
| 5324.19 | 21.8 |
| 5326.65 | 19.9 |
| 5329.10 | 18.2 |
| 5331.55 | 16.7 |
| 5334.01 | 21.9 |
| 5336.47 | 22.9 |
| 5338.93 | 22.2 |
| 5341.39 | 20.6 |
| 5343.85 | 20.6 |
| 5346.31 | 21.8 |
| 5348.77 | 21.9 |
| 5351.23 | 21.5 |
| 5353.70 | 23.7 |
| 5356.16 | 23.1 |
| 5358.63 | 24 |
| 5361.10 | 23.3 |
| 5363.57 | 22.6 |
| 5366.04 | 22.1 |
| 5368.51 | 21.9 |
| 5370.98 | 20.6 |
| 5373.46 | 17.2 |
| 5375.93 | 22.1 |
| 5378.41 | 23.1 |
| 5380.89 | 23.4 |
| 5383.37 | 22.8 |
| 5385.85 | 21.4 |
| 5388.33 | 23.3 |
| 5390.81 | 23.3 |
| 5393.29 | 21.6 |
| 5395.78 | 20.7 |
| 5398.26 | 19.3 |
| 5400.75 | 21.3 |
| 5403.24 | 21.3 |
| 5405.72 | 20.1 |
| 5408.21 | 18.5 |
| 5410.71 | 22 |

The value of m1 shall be -1.6 angstrom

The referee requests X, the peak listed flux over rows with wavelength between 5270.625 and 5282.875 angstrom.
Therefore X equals 23.7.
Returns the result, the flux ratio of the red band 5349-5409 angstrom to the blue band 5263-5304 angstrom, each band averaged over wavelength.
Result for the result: 1.07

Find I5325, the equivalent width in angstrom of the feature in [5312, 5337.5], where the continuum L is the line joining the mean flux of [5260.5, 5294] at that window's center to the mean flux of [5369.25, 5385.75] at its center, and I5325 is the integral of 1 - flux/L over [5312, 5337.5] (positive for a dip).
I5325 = -0.5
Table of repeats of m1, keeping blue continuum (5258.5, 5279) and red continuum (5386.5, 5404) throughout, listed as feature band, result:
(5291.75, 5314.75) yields -2.68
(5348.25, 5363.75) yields -1.62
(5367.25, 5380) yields 0.04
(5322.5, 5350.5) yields -0.60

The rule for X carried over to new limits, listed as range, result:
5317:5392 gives 24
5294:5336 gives 23.2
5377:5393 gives 23.4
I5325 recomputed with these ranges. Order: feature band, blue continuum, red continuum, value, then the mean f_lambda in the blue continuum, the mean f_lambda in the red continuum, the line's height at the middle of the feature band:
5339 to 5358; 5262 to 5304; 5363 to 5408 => -0.8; 20.4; 21.5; 21.1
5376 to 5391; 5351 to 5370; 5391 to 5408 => -0.8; 22.8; 20.7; 21.6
